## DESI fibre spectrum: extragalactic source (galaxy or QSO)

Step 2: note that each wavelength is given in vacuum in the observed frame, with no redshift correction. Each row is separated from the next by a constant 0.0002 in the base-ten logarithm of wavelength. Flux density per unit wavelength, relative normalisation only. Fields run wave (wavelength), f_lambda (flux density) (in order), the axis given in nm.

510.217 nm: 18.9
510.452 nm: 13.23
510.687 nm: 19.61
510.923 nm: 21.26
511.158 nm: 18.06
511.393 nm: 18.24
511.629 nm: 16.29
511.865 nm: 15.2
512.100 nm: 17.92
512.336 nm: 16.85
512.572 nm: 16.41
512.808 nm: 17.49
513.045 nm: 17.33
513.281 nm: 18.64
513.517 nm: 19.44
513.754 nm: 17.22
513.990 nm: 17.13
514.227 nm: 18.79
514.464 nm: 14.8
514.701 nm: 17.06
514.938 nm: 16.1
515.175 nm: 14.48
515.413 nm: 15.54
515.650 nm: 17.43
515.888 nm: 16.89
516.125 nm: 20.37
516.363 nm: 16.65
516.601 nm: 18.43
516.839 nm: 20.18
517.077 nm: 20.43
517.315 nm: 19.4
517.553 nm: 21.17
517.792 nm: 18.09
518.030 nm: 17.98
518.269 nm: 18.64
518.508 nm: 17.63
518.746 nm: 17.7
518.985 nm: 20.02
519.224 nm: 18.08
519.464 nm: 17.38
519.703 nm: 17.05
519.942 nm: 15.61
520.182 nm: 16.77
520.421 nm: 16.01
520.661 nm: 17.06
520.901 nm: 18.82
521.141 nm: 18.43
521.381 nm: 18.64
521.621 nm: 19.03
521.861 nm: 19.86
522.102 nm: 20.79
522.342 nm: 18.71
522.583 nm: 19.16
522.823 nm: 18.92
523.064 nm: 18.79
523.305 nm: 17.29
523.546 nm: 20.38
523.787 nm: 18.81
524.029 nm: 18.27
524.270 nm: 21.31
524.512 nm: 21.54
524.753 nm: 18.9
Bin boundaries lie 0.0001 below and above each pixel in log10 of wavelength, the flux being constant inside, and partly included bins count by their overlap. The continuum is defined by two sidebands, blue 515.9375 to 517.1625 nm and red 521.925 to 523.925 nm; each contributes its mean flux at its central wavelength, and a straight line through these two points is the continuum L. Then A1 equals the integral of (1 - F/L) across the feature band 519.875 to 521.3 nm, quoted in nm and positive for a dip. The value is 0.14 nm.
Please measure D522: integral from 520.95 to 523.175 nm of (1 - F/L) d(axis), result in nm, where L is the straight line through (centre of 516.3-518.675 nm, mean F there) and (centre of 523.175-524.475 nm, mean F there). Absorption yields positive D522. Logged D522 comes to 0.01 nm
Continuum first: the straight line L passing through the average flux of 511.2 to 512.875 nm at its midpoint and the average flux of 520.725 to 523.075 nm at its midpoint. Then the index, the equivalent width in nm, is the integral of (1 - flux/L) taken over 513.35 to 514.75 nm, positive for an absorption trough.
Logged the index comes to -0.01 nm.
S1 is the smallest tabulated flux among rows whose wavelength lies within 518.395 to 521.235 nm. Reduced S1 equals 15.61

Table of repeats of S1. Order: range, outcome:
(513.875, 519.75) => 14.48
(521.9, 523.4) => 17.29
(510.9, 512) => 15.2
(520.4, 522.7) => 16.01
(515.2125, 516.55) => 15.54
